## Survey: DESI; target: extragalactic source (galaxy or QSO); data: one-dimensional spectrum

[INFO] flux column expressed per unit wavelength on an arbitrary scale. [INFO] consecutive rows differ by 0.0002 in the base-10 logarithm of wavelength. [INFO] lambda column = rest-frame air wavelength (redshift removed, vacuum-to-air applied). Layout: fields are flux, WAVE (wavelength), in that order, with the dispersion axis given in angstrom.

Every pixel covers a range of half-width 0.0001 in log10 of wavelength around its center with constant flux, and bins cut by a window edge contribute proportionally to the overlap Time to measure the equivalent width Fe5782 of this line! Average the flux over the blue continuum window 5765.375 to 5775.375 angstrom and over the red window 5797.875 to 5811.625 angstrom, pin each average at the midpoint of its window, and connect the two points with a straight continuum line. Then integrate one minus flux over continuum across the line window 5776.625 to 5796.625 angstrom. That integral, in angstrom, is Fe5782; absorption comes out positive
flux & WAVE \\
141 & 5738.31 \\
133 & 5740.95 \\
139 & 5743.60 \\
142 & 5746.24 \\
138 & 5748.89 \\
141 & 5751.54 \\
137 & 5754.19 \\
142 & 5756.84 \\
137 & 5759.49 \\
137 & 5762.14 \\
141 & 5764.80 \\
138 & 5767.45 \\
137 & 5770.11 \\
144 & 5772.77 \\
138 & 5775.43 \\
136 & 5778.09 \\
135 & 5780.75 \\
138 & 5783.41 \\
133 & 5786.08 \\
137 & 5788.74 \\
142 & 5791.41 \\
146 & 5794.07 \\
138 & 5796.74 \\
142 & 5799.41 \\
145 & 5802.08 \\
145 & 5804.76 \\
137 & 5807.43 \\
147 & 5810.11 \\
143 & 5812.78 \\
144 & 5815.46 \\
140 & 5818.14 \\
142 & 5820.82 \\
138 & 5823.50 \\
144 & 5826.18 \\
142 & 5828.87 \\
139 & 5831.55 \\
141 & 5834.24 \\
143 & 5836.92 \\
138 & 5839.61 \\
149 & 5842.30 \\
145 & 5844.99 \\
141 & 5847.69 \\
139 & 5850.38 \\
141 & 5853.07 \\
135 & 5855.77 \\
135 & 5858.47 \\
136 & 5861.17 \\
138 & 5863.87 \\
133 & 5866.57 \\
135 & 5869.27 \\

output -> 0.4 angstrom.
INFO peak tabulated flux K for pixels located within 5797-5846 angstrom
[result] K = 149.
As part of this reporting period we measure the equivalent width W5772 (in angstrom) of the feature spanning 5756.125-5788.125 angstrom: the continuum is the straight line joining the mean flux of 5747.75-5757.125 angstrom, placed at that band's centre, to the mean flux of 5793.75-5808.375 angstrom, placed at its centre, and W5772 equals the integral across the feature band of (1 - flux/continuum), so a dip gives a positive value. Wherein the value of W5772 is 0.56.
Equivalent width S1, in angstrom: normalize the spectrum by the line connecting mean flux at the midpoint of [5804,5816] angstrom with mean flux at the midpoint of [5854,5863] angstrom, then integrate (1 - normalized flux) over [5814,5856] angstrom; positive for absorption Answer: -0.7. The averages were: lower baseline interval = 143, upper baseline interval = 136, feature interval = 141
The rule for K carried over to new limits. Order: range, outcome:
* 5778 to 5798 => 146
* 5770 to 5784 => 144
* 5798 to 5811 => 147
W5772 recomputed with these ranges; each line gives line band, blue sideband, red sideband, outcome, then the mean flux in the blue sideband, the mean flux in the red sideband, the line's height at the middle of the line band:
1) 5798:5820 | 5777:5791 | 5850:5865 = -1.0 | 136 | 137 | 137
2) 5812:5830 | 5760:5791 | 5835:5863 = -0.3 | 138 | 140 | 139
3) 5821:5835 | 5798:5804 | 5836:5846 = 0.3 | 143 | 144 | 144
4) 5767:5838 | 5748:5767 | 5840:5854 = 0.2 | 139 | 143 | 141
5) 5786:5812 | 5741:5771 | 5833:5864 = -0.4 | 139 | 140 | 139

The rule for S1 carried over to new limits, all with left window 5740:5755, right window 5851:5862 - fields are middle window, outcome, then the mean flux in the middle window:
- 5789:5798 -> -0.24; 141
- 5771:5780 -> -0.06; 139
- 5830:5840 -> -0.24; 141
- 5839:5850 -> -0.49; 143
